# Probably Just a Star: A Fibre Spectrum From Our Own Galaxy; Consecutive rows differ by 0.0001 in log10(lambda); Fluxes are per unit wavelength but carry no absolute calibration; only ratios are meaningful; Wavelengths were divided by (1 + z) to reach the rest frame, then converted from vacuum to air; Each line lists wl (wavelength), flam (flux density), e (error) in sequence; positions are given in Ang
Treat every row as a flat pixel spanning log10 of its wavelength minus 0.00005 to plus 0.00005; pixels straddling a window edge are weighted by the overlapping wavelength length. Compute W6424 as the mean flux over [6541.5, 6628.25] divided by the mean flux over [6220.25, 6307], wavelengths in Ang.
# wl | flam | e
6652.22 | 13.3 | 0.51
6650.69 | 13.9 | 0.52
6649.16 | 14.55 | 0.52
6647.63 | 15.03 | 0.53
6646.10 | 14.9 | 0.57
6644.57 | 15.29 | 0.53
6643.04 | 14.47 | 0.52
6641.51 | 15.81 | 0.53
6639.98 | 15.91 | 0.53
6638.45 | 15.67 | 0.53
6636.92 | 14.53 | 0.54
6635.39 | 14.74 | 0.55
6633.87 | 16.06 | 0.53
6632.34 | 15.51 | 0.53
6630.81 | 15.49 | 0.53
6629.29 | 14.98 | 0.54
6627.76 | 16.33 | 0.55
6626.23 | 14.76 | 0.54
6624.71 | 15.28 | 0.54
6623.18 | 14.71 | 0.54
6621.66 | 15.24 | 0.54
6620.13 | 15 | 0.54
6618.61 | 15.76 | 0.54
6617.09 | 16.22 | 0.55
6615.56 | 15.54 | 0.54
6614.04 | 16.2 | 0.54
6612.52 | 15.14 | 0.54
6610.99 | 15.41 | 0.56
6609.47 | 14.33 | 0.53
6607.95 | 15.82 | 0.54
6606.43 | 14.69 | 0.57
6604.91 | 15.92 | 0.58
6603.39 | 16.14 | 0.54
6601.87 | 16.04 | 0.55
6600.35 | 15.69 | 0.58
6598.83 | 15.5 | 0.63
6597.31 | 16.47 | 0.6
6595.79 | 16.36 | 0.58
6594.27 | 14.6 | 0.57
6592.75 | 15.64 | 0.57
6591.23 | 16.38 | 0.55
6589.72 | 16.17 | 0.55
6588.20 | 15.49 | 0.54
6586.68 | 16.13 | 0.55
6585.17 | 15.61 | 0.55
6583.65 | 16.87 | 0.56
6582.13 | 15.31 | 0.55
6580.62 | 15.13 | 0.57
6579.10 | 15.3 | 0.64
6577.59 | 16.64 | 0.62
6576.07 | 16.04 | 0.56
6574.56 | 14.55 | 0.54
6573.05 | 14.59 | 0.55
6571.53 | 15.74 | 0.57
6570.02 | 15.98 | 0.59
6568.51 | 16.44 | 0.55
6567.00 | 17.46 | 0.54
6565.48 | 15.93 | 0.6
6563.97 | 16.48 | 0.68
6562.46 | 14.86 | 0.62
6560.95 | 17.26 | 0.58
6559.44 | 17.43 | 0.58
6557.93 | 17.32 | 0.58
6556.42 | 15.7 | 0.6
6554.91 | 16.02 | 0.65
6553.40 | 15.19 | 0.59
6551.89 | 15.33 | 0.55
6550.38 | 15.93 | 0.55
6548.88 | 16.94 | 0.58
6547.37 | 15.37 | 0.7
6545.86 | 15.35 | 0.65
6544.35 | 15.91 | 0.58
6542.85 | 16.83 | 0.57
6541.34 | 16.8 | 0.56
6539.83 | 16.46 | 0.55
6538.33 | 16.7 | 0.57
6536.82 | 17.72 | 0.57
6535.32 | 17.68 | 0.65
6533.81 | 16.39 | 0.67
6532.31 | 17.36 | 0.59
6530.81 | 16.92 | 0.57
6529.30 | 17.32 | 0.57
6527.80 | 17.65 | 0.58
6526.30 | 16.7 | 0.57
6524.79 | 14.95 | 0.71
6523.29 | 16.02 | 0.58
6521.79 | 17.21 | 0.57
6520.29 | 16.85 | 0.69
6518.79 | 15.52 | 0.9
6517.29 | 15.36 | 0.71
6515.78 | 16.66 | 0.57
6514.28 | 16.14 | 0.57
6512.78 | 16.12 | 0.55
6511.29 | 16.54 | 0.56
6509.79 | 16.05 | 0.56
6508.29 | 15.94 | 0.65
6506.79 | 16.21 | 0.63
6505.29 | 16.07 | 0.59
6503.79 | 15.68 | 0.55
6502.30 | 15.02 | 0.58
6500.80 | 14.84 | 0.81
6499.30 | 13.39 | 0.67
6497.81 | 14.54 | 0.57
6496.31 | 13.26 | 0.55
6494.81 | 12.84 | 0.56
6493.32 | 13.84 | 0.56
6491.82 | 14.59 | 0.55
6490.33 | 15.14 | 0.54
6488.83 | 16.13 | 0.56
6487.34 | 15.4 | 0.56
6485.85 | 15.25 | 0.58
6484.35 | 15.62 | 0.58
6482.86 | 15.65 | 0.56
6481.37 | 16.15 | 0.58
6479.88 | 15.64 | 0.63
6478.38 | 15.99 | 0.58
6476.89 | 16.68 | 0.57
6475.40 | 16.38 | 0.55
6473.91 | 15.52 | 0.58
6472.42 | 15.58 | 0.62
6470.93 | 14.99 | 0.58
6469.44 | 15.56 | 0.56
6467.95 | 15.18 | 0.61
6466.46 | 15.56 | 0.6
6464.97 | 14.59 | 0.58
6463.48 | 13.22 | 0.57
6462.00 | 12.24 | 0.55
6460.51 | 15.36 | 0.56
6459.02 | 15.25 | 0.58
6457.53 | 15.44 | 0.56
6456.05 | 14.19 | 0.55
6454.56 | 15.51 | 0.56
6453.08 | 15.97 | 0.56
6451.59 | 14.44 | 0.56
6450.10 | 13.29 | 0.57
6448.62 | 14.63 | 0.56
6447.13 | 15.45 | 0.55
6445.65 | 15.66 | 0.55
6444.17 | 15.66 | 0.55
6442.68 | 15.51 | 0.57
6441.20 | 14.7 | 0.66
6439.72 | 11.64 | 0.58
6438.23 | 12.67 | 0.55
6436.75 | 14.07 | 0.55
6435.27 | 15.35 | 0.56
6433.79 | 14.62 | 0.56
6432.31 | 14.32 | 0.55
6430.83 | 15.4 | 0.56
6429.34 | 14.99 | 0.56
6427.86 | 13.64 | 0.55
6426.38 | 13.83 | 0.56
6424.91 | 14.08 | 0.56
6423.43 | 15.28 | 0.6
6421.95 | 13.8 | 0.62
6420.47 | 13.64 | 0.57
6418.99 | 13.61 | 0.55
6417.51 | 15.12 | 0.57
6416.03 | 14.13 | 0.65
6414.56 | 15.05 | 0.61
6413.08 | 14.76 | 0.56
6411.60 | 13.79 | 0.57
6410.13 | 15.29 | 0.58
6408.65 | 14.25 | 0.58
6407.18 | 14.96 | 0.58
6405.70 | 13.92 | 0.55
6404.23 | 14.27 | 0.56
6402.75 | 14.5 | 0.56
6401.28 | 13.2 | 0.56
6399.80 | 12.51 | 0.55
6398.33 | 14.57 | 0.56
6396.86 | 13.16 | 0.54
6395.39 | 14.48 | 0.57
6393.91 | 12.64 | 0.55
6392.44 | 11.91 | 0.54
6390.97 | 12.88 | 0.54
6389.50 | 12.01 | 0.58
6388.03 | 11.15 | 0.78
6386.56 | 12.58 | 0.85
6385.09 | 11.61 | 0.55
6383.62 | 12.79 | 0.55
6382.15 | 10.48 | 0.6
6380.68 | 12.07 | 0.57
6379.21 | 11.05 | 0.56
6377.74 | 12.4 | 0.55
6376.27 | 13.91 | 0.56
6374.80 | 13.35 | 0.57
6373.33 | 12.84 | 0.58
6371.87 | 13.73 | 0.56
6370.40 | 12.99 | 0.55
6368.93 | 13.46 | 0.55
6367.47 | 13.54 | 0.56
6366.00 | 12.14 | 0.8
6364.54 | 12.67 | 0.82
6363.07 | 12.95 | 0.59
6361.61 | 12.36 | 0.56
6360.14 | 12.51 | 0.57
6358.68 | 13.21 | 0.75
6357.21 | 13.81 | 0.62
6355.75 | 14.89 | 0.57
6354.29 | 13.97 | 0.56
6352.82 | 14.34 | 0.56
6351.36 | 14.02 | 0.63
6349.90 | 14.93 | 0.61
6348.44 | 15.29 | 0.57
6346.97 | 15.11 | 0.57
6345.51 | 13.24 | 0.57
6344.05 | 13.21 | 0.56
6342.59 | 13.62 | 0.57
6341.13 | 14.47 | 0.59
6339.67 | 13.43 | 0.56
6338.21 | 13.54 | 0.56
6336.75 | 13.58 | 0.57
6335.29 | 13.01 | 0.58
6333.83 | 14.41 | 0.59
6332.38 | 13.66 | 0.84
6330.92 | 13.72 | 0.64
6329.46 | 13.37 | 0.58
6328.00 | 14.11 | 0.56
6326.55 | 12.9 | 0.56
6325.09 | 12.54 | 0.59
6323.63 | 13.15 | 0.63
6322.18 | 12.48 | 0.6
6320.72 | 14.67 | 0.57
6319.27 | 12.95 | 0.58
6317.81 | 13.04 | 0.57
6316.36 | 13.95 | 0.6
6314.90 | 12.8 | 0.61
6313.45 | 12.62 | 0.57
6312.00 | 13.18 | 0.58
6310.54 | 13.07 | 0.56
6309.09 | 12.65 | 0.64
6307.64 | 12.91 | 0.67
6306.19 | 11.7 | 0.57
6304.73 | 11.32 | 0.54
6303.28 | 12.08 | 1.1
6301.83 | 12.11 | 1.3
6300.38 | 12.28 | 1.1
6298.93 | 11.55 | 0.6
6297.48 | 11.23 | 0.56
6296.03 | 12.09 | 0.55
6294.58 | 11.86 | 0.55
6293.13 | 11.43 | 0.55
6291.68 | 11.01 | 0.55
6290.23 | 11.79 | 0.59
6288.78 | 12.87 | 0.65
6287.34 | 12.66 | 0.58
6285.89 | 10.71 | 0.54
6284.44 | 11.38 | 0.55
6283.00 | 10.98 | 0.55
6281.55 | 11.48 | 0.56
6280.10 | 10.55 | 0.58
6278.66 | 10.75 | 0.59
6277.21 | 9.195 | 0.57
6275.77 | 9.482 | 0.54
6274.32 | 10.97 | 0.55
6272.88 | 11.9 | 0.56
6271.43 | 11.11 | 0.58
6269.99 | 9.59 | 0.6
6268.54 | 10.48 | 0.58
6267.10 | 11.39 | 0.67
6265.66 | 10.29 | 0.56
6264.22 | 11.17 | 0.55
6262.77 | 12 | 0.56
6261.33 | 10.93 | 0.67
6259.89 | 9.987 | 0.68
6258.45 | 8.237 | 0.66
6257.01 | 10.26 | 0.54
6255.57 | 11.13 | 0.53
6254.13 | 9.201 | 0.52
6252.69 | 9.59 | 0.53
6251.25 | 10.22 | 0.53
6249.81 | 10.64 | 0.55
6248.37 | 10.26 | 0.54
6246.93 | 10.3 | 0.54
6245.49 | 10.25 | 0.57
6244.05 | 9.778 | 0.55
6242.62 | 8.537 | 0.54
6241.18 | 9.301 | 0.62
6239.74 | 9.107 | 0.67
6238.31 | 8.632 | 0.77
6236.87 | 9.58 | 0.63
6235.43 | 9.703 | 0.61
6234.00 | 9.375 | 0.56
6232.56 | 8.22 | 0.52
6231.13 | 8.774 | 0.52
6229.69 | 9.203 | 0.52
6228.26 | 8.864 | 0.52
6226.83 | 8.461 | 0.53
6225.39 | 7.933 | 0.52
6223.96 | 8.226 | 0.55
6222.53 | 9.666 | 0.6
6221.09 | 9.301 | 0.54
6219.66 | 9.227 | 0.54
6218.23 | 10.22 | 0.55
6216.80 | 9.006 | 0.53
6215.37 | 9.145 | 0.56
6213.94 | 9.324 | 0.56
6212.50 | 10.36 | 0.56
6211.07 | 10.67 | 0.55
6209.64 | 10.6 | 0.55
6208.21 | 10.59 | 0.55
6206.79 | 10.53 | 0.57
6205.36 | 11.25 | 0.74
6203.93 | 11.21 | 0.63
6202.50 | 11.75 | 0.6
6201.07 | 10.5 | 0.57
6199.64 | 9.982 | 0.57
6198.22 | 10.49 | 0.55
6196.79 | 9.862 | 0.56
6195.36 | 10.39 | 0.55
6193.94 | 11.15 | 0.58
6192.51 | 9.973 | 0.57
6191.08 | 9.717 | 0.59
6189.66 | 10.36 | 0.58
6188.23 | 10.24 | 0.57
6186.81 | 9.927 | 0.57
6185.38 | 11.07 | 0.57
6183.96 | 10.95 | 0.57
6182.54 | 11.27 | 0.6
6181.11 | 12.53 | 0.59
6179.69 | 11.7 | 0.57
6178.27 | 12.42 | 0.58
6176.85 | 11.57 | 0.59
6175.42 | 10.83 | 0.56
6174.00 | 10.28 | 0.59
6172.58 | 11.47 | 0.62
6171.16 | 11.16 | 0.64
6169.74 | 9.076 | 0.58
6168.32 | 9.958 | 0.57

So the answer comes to 1.5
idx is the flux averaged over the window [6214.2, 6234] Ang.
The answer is 8.97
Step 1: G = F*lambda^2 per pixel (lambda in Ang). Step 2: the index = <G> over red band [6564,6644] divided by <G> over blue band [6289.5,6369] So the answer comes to 1.30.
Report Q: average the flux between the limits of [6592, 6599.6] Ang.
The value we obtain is 15.7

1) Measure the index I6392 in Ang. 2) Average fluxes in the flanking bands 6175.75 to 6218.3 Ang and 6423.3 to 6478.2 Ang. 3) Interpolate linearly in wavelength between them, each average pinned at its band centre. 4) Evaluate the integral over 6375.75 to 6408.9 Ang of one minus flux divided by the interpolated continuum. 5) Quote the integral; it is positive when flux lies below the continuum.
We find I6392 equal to 2.2 Ang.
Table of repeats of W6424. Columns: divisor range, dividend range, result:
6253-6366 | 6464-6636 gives 1.28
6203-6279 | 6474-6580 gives 1.61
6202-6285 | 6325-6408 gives 1.33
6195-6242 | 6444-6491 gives 1.57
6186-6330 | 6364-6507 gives 1.32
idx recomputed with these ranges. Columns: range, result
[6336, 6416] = 13.4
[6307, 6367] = 13.5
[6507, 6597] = 16.2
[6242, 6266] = 10.2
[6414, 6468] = 14.5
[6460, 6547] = 15.7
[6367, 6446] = 13.7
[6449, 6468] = 14.6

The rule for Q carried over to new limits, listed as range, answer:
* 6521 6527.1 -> 16.2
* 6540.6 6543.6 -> 16.8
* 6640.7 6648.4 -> 15.1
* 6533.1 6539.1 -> 17.1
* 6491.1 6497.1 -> 13.6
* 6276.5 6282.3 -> 10.5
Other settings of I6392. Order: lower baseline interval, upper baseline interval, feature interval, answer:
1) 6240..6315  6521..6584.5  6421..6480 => -1.9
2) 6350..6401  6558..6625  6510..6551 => -4.2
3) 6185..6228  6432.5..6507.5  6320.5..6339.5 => -1.7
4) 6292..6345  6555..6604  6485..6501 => 0.5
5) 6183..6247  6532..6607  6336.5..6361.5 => -3.6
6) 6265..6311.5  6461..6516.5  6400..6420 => -0.8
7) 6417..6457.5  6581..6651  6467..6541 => -4.8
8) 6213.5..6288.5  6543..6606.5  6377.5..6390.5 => 0.6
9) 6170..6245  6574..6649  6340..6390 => -3.9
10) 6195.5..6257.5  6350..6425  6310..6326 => -1.8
